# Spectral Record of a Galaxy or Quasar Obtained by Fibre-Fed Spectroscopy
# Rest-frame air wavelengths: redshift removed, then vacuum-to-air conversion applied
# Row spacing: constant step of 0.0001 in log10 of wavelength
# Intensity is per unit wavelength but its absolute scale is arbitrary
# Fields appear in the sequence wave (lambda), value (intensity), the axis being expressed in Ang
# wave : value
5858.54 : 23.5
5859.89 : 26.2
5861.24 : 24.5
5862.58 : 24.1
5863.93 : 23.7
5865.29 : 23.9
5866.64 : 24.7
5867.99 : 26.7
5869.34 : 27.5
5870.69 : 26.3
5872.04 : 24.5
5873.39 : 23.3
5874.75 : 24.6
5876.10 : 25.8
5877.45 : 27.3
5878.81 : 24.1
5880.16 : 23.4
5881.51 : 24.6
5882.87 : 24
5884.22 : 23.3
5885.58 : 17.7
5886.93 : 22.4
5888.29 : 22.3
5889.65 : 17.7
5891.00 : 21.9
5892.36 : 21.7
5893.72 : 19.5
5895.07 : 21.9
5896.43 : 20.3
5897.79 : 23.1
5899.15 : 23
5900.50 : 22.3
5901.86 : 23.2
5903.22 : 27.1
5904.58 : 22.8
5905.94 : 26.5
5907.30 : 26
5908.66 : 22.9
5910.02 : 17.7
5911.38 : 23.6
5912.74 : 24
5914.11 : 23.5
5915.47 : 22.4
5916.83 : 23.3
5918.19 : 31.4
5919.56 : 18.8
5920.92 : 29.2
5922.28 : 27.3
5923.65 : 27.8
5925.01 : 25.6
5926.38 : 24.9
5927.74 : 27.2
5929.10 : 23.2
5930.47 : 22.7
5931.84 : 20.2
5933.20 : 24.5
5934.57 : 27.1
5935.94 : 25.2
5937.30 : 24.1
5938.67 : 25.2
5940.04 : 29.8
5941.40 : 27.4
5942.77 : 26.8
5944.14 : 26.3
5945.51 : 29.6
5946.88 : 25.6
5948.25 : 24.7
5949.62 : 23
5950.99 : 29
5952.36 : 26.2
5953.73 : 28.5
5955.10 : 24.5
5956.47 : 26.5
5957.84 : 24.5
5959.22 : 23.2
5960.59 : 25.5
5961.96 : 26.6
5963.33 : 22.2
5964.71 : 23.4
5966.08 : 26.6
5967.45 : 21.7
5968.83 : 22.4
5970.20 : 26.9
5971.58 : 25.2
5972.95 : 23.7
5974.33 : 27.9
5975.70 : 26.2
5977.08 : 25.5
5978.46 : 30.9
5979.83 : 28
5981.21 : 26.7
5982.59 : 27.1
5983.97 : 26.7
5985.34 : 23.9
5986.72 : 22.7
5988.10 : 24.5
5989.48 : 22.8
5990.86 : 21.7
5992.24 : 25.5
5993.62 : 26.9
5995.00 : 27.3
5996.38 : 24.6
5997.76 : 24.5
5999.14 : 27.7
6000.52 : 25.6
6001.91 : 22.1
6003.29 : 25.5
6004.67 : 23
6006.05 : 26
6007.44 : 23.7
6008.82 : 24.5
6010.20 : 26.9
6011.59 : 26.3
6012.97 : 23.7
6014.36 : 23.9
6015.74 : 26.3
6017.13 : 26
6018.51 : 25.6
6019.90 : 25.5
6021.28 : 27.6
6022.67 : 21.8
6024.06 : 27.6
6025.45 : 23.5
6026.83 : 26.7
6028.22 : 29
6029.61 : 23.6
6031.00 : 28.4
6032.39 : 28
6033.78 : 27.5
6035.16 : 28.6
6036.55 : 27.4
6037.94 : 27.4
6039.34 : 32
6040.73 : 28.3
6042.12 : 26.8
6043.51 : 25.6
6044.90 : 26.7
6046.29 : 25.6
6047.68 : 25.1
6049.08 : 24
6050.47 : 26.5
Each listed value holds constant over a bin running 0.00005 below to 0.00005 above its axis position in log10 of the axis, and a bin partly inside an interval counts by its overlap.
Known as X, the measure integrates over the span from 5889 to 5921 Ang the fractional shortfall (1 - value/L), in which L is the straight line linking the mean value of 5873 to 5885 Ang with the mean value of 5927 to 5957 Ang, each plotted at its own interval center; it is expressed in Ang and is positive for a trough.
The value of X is 2.6 Ang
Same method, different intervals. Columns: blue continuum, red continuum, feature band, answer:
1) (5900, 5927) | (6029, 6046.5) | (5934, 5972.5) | -0.3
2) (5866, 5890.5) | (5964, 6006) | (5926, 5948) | -0.9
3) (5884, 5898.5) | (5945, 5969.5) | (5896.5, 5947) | -4.2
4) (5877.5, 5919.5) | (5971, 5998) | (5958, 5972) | 0.4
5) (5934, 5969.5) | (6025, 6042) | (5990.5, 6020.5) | 1.9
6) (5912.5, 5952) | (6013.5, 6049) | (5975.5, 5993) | 0.3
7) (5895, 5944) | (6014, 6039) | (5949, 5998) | 0.3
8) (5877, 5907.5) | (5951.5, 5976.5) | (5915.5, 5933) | -0.9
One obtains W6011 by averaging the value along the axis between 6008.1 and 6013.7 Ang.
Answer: 25.3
